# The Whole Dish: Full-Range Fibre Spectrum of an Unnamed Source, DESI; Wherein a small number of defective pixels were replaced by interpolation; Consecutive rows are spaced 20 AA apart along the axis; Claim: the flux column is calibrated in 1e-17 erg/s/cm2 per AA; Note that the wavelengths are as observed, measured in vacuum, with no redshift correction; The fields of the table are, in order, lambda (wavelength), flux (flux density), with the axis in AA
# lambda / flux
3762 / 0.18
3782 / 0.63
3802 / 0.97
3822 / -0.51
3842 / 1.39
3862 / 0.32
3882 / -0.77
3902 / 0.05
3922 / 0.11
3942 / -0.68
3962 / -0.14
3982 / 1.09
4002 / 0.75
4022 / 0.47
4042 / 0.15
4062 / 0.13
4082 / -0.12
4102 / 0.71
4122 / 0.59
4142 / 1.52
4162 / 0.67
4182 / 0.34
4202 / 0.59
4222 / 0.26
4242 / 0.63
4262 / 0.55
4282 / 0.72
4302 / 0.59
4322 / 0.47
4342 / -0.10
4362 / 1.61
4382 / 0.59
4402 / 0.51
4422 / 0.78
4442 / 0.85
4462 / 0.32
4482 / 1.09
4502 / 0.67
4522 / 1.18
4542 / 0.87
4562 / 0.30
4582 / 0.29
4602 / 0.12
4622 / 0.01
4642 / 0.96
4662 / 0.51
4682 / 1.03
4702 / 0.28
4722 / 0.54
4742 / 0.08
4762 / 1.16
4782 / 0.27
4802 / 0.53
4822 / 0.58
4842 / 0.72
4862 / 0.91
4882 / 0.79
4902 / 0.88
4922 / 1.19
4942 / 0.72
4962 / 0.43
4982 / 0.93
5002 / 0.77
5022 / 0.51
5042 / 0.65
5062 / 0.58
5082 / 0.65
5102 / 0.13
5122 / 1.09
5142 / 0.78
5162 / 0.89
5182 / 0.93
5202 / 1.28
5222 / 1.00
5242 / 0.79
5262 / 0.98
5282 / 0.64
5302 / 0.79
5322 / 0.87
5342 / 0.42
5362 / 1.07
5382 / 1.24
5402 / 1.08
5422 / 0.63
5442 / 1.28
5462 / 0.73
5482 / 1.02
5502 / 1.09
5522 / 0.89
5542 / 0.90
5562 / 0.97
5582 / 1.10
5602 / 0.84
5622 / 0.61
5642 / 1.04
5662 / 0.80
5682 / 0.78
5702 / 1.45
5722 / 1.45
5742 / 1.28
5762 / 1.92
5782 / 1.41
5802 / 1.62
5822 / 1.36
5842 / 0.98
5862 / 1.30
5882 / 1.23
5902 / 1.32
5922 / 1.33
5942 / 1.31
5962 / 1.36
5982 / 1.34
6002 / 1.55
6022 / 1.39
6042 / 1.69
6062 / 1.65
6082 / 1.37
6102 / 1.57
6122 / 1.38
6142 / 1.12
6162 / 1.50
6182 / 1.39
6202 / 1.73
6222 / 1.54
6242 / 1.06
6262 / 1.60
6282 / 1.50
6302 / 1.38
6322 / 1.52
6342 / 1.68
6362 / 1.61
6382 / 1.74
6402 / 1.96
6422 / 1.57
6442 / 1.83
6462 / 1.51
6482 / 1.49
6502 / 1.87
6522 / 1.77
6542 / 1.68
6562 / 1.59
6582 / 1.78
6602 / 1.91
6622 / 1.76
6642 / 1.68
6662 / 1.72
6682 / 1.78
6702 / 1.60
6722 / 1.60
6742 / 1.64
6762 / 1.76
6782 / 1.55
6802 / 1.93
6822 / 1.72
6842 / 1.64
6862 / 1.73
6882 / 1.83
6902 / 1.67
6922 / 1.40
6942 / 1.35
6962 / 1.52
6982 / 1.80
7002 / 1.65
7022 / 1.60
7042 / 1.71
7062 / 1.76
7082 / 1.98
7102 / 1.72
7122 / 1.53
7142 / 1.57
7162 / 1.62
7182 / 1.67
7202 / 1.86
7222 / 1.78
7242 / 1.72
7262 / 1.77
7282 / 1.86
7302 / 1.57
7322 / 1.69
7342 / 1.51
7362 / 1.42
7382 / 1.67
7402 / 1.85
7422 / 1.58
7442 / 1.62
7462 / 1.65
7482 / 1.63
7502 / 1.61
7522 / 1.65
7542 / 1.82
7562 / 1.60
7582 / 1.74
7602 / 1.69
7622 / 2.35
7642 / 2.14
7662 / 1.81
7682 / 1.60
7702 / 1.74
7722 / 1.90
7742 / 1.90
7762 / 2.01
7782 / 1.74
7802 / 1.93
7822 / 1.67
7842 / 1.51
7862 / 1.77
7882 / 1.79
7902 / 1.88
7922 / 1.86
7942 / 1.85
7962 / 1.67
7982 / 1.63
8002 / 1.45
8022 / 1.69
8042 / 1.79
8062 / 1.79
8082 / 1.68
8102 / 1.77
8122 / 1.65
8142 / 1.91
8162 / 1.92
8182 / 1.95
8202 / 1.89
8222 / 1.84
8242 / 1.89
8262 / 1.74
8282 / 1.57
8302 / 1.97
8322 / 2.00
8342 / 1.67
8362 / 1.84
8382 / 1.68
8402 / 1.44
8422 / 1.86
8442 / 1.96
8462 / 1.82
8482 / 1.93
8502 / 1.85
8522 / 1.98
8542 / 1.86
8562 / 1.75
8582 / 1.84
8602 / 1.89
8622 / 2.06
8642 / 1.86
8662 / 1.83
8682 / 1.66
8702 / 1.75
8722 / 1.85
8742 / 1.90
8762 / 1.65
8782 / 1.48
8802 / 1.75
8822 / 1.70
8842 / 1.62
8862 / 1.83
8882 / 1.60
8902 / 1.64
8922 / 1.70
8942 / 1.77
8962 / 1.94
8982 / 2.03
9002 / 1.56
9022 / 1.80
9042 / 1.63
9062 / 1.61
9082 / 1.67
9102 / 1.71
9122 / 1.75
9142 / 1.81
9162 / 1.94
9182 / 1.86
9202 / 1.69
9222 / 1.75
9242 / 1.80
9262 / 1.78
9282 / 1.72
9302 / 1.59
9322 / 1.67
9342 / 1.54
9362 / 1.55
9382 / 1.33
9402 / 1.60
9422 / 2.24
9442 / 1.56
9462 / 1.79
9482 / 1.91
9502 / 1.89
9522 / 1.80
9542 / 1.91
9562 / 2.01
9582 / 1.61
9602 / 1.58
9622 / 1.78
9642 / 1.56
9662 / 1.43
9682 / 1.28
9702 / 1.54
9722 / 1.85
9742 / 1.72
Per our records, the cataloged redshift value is 0.424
